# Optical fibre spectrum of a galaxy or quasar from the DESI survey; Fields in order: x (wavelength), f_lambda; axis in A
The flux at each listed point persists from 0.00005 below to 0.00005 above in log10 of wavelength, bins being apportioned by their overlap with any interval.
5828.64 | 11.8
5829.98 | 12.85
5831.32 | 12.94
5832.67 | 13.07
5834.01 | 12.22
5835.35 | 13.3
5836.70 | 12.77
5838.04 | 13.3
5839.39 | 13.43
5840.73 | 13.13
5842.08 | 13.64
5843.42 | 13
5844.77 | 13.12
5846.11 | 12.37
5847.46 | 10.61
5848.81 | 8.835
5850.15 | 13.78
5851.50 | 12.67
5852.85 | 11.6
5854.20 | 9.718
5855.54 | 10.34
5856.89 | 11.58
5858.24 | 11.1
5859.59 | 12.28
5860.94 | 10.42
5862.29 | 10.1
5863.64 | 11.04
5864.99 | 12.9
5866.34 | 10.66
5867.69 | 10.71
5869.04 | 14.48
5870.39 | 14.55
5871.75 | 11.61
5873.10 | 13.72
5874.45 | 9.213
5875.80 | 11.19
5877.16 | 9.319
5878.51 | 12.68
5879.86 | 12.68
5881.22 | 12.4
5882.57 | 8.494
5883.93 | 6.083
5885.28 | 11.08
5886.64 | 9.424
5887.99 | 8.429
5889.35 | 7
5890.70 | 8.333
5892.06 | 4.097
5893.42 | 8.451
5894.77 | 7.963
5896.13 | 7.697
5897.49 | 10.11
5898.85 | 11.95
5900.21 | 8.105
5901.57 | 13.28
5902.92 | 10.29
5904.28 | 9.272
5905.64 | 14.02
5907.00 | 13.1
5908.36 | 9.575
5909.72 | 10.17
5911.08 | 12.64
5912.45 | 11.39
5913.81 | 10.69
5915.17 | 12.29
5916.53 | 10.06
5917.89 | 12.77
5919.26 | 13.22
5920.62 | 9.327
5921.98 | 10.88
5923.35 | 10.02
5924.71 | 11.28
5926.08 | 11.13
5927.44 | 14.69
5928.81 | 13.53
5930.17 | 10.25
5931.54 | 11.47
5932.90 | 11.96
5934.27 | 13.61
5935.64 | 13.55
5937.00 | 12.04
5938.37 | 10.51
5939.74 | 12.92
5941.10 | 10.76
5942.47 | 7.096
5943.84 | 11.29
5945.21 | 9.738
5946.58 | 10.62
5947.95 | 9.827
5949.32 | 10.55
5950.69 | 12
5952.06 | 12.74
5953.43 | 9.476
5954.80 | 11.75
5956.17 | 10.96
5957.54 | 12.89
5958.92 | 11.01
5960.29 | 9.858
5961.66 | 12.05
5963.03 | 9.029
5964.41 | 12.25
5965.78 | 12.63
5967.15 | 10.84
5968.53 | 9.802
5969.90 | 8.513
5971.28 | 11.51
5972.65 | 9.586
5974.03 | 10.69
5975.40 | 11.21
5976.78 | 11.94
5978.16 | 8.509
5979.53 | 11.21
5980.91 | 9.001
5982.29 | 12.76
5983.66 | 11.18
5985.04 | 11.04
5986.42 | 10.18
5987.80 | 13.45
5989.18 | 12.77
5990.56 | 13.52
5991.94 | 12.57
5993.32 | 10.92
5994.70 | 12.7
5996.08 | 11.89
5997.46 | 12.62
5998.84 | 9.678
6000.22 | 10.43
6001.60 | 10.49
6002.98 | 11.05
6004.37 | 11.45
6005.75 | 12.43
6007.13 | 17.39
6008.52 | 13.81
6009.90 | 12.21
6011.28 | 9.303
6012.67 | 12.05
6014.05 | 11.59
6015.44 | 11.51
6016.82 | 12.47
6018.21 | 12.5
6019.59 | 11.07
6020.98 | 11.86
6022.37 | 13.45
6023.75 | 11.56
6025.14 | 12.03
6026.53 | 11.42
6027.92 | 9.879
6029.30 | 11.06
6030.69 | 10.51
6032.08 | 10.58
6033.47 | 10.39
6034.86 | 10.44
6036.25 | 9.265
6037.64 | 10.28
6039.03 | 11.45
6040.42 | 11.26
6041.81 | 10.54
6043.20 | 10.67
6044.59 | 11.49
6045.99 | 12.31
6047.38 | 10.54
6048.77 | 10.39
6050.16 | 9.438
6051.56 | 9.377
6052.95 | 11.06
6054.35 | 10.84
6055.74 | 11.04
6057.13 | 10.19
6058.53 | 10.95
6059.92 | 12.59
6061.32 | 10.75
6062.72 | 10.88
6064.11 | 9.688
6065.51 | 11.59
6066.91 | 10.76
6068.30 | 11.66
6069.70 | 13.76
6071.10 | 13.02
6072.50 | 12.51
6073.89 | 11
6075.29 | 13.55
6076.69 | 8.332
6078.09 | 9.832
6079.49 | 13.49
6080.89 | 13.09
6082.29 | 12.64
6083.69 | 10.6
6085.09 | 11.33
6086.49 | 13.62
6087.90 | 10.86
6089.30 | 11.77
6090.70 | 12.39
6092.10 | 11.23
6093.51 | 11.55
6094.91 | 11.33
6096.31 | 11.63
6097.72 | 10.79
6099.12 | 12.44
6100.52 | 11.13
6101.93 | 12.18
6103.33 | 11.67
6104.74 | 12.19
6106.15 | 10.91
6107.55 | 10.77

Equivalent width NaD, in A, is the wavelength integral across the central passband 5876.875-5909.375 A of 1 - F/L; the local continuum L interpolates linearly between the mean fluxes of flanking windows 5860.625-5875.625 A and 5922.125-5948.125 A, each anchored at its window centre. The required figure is 5.26 A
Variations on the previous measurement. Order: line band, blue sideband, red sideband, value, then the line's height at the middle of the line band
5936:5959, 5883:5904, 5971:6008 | -1.4 A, 10.4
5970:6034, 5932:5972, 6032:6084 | -2.4 A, 11.1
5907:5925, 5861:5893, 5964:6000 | -0.7 A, 10.7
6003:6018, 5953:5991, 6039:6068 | -1.9 A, 11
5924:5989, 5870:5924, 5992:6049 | -1.6 A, 10.9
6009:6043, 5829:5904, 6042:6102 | 0.3 A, 11.3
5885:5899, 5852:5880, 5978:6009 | 3.8 A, 11.6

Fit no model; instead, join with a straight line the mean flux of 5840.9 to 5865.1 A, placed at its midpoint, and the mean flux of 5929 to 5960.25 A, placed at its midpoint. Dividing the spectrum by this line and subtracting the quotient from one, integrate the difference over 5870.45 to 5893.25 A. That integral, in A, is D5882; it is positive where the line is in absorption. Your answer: 3.3 A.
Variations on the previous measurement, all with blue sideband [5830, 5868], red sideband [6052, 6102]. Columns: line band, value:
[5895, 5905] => 1.6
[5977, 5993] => 0.3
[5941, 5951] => 1.4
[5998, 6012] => -0.2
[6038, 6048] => 0.4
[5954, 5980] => 2.0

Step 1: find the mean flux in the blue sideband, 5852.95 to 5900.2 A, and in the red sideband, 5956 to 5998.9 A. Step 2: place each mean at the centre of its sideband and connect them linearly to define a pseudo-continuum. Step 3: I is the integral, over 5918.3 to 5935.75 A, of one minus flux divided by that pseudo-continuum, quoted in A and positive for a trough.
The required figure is -1.8 A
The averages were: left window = 10.3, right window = 11.2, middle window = 11.9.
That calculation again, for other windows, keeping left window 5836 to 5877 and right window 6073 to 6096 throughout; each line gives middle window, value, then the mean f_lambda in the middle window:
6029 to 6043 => 1.4 A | 10.6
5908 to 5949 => 1.8 A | 11.3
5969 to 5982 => 1.6 A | 10.3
